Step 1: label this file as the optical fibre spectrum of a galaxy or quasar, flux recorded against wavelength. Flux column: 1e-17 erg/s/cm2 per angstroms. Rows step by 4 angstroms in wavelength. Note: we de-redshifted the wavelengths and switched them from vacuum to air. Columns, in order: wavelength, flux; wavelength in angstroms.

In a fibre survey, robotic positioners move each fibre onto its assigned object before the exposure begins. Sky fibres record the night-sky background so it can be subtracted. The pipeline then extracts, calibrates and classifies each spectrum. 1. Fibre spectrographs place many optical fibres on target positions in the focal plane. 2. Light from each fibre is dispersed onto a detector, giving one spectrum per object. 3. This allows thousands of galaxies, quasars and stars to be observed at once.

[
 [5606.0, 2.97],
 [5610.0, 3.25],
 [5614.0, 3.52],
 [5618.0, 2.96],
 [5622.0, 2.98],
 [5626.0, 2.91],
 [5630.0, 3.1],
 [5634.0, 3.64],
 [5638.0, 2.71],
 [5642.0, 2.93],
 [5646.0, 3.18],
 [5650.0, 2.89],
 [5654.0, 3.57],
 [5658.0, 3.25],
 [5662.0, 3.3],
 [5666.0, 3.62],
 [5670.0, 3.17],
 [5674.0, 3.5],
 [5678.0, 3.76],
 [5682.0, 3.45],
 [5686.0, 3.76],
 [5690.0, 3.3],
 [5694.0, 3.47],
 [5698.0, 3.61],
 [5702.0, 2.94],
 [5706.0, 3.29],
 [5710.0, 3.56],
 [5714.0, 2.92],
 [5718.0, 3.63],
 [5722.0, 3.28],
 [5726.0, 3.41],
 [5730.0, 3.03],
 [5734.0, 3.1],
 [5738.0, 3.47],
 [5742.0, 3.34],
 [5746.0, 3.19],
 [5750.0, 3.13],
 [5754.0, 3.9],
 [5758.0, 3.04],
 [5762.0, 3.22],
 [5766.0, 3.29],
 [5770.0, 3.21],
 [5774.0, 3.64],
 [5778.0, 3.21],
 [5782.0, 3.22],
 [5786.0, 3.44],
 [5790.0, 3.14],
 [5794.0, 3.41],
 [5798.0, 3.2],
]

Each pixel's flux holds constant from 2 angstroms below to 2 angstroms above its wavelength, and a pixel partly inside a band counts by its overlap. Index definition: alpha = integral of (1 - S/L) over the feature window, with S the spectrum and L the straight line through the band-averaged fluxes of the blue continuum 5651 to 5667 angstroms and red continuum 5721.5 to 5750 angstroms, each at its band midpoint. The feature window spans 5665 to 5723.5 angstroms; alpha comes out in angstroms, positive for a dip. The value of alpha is -1.57 angstroms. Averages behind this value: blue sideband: 3.39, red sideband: 3.25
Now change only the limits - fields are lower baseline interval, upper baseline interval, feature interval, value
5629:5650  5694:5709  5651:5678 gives -1.90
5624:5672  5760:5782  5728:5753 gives 0.30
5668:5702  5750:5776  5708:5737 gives 1.16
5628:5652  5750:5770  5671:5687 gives -2.15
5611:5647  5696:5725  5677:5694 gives -1.51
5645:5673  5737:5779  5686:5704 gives -0.38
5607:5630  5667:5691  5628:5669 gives 1.13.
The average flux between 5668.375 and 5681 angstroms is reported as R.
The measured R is 3.48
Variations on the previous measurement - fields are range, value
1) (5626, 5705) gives 3.31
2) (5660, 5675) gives 3.39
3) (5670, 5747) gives 3.37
